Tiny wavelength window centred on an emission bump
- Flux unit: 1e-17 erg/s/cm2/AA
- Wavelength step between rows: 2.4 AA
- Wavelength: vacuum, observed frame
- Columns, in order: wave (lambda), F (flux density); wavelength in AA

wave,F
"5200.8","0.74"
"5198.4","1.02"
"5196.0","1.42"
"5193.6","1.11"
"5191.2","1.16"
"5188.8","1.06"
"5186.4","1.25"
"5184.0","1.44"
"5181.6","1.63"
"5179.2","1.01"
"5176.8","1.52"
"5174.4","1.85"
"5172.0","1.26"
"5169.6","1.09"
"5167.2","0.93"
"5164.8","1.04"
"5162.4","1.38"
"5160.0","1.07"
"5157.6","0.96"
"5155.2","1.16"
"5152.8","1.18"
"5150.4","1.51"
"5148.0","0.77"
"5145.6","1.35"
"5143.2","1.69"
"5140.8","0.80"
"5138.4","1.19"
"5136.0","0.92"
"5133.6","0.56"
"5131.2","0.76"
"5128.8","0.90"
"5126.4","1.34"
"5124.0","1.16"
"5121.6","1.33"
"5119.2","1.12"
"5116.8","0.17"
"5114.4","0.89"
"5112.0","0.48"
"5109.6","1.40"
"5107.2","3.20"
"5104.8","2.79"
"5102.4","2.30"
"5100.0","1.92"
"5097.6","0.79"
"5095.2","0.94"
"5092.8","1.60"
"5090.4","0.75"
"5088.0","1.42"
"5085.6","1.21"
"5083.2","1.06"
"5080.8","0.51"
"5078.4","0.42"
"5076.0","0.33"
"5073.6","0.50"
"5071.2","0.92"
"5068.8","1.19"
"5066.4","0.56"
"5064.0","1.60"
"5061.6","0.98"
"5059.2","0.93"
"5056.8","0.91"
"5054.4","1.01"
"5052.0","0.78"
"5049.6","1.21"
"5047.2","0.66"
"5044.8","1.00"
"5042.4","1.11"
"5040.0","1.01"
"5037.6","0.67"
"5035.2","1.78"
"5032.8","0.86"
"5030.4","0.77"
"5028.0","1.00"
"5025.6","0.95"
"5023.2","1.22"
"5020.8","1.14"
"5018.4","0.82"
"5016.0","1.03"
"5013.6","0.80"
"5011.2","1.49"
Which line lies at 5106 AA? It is [O II]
